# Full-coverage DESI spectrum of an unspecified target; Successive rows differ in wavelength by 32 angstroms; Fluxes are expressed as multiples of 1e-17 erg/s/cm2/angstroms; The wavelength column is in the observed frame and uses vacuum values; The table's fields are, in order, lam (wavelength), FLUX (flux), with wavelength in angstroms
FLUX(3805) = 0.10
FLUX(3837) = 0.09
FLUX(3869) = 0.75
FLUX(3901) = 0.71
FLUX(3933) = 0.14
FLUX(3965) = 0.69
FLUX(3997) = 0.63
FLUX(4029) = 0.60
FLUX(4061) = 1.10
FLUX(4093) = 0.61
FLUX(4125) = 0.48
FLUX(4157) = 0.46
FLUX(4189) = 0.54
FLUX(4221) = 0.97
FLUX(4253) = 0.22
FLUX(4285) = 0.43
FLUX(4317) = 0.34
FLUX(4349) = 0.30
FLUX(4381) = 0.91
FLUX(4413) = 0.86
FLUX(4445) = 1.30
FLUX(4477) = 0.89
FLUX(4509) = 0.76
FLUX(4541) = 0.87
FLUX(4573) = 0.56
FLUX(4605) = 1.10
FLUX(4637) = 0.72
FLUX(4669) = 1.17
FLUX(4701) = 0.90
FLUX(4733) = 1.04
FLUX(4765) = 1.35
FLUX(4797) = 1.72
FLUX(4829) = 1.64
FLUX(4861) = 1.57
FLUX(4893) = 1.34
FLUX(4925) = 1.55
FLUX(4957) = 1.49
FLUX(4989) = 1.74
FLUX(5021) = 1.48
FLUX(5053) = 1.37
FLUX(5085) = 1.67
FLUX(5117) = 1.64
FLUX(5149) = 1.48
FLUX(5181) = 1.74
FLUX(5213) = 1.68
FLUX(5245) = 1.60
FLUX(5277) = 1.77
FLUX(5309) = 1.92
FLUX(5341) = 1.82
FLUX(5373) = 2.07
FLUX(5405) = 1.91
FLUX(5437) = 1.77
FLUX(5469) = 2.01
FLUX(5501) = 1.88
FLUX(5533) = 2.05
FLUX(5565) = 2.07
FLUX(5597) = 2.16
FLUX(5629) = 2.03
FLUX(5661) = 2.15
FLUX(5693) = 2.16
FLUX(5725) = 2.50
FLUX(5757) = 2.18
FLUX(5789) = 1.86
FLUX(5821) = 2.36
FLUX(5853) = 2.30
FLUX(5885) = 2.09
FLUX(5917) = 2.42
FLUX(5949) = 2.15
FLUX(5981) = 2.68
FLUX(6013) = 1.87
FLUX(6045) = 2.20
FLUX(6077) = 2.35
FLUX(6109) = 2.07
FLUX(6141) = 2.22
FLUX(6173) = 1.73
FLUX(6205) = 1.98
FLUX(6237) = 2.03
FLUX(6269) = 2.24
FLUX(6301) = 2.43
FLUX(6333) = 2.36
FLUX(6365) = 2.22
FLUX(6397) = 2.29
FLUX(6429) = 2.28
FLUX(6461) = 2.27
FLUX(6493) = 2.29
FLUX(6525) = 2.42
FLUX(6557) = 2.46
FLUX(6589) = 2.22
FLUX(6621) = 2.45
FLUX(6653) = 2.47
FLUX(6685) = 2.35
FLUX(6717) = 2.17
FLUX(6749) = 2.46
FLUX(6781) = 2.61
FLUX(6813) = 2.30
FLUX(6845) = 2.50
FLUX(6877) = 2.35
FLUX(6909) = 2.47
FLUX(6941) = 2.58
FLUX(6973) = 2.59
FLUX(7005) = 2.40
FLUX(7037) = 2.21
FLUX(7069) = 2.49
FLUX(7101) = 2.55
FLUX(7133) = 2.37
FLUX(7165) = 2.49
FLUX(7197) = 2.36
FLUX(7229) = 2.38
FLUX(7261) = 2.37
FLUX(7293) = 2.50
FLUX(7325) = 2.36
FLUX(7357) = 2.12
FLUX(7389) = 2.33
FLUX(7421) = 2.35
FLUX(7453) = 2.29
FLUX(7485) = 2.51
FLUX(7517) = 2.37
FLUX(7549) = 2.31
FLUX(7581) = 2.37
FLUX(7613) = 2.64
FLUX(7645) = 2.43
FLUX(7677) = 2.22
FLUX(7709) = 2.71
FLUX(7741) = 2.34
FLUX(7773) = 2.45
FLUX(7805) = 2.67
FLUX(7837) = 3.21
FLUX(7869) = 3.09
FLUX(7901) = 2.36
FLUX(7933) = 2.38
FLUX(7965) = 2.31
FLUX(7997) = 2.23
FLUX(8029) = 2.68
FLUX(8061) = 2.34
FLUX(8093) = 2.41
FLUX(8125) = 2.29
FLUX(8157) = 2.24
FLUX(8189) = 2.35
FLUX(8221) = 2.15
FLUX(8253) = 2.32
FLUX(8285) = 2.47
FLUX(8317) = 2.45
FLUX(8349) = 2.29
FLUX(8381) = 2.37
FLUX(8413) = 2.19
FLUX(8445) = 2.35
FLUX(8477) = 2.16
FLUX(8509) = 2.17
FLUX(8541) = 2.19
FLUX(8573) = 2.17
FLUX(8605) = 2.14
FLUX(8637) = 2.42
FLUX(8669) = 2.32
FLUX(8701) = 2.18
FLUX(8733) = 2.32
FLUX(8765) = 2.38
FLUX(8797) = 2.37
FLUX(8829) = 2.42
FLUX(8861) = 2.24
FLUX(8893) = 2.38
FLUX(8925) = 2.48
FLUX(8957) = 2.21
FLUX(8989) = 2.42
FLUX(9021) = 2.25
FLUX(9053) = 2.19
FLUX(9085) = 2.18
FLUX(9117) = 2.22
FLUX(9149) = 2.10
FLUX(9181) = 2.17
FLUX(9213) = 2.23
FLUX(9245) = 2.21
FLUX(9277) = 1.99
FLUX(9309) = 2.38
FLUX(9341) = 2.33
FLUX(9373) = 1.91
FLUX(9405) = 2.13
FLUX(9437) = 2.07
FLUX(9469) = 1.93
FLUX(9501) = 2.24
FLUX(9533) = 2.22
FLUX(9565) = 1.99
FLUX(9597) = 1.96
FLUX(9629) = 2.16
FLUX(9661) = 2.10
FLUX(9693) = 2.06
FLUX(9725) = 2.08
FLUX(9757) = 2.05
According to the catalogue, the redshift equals 0.193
